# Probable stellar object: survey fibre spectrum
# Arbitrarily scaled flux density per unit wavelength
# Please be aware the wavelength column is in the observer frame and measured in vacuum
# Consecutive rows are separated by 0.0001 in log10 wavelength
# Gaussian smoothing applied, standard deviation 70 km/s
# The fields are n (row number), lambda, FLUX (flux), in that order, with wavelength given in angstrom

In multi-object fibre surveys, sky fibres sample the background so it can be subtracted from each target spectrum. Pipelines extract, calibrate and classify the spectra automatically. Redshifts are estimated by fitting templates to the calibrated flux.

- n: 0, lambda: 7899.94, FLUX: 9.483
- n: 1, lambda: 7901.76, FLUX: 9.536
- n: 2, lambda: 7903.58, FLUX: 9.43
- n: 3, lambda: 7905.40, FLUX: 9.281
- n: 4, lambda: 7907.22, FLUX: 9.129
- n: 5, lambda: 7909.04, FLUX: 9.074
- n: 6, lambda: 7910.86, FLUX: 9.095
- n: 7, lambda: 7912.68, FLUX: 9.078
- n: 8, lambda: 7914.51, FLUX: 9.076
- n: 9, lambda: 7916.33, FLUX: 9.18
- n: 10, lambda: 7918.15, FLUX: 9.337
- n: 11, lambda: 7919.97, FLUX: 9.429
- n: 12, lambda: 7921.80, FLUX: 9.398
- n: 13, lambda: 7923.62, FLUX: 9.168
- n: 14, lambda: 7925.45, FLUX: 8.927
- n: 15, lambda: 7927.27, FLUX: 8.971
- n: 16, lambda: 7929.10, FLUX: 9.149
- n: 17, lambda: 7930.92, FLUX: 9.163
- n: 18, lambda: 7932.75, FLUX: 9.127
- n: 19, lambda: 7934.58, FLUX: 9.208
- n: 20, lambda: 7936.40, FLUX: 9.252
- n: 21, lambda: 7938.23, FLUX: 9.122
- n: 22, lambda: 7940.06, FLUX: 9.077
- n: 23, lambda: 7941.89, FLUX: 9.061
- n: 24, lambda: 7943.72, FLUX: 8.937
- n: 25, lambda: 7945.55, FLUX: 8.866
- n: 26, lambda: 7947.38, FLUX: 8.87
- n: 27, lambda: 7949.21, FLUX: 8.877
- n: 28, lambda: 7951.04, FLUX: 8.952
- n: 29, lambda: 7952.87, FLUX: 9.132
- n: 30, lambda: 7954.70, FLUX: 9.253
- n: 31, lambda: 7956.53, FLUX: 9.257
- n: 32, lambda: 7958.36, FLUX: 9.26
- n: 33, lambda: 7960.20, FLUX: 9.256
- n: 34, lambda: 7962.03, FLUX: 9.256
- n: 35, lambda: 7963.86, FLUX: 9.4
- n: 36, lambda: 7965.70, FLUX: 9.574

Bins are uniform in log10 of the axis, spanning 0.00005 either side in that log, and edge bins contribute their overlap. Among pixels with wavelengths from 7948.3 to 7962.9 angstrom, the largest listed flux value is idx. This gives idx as 9.26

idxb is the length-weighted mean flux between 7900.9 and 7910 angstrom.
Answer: 9.29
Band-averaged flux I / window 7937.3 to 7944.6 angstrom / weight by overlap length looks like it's 9.04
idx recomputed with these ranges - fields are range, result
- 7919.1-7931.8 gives 9.429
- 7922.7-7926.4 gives 9.168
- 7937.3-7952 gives 9.122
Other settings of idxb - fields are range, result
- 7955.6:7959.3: 9.25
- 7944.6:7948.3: 8.87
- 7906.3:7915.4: 9.09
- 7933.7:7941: 9.17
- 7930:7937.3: 9.2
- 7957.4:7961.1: 9.25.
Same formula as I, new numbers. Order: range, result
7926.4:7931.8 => 9.1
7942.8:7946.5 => 8.9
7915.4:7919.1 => 9.28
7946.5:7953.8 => 8.96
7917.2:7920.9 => 9.38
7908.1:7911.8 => 9.09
